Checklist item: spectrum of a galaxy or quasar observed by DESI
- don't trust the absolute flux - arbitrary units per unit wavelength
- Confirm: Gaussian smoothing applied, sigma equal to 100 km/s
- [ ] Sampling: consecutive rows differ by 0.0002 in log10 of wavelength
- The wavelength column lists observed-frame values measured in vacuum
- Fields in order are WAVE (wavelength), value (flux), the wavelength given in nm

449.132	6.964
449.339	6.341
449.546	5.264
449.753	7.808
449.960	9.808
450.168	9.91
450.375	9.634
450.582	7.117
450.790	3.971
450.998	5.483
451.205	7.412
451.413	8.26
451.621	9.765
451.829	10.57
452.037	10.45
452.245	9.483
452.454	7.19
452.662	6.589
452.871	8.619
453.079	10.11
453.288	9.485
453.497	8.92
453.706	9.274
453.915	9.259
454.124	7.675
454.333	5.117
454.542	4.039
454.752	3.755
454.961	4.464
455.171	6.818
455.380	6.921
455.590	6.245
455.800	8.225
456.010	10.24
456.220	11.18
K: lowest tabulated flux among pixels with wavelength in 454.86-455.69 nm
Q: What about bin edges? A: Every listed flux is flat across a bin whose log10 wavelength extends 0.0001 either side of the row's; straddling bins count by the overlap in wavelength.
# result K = 4.464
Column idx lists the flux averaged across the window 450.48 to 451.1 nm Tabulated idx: 5.51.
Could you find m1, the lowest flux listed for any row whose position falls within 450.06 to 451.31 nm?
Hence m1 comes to 3.971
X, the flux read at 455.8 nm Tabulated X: 8.225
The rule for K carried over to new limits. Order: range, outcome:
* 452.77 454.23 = 7.675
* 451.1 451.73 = 7.412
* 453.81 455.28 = 3.755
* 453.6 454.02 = 9.259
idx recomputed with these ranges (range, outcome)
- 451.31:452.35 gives 9.7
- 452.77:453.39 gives 9.41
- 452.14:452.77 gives 7.76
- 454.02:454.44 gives 6.39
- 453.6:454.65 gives 7.06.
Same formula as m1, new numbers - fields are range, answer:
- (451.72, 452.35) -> 9.483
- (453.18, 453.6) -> 8.92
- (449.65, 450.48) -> 7.808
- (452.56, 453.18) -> 6.589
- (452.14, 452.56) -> 7.19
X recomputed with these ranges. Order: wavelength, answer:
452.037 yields 10.45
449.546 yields 5.264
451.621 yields 9.765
